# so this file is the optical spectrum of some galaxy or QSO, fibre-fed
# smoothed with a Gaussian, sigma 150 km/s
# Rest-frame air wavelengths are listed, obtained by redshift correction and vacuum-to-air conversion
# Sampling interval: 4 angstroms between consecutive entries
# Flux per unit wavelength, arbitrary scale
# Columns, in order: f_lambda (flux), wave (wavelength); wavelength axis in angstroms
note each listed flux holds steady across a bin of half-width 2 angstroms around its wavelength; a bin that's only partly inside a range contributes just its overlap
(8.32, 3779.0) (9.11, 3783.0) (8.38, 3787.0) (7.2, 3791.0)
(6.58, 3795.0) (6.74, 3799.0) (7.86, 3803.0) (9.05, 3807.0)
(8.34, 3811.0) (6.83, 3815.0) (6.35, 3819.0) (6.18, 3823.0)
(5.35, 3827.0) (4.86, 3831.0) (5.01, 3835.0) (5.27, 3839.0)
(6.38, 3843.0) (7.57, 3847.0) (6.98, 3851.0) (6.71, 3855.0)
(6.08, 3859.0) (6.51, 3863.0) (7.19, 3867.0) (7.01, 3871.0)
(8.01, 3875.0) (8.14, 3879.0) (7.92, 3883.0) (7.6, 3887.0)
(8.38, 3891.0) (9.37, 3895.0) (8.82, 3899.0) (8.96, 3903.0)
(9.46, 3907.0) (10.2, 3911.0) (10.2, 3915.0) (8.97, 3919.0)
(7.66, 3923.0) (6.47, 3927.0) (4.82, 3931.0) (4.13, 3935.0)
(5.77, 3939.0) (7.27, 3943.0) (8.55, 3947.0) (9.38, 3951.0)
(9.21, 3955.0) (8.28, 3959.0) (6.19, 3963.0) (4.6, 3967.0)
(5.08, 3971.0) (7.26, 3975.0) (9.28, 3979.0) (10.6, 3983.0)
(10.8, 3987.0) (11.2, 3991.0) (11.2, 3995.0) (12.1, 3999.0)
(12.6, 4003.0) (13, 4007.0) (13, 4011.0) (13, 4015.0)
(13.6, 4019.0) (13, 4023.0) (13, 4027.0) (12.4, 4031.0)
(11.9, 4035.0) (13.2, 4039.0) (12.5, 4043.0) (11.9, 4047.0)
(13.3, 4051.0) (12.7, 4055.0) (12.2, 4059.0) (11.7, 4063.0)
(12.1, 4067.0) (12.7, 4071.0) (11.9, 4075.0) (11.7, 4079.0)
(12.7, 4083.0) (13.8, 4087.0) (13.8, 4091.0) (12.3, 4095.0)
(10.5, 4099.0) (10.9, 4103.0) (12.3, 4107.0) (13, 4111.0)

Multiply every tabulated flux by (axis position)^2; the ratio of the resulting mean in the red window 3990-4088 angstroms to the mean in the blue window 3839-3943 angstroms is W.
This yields 1.79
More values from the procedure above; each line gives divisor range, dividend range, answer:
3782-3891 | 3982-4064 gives 1.94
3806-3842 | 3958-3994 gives 1.42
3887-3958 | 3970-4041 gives 1.49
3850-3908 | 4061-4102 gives 1.74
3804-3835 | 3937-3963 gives 1.28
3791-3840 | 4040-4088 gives 2.14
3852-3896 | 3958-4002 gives 1.25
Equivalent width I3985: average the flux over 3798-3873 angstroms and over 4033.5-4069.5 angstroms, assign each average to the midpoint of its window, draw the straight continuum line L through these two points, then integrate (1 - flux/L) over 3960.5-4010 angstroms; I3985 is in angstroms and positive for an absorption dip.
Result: 5.4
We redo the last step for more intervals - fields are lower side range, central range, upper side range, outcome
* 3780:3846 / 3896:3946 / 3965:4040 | 7.72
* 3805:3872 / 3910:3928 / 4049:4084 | -0.35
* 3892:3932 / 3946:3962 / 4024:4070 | 1.76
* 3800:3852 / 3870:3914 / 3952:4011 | -4.20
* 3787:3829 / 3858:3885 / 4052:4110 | 3.28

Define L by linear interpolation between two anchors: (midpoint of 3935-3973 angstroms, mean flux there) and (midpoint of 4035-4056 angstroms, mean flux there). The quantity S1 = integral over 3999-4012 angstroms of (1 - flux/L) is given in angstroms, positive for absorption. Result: -3.3 angstroms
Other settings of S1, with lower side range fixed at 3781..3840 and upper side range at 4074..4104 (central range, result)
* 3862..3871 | 1.2 angstroms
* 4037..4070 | -2.5 angstroms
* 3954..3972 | 5.8 angstroms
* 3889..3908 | -0.8 angstroms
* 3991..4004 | -1.6 angstroms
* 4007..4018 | -2.3 angstroms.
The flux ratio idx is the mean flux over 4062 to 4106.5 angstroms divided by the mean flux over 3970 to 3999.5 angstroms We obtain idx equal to 1.26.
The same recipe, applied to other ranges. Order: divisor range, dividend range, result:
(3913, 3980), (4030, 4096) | 1.74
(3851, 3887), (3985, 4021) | 1.70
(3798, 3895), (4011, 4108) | 1.79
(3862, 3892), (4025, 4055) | 1.66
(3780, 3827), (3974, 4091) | 1.63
